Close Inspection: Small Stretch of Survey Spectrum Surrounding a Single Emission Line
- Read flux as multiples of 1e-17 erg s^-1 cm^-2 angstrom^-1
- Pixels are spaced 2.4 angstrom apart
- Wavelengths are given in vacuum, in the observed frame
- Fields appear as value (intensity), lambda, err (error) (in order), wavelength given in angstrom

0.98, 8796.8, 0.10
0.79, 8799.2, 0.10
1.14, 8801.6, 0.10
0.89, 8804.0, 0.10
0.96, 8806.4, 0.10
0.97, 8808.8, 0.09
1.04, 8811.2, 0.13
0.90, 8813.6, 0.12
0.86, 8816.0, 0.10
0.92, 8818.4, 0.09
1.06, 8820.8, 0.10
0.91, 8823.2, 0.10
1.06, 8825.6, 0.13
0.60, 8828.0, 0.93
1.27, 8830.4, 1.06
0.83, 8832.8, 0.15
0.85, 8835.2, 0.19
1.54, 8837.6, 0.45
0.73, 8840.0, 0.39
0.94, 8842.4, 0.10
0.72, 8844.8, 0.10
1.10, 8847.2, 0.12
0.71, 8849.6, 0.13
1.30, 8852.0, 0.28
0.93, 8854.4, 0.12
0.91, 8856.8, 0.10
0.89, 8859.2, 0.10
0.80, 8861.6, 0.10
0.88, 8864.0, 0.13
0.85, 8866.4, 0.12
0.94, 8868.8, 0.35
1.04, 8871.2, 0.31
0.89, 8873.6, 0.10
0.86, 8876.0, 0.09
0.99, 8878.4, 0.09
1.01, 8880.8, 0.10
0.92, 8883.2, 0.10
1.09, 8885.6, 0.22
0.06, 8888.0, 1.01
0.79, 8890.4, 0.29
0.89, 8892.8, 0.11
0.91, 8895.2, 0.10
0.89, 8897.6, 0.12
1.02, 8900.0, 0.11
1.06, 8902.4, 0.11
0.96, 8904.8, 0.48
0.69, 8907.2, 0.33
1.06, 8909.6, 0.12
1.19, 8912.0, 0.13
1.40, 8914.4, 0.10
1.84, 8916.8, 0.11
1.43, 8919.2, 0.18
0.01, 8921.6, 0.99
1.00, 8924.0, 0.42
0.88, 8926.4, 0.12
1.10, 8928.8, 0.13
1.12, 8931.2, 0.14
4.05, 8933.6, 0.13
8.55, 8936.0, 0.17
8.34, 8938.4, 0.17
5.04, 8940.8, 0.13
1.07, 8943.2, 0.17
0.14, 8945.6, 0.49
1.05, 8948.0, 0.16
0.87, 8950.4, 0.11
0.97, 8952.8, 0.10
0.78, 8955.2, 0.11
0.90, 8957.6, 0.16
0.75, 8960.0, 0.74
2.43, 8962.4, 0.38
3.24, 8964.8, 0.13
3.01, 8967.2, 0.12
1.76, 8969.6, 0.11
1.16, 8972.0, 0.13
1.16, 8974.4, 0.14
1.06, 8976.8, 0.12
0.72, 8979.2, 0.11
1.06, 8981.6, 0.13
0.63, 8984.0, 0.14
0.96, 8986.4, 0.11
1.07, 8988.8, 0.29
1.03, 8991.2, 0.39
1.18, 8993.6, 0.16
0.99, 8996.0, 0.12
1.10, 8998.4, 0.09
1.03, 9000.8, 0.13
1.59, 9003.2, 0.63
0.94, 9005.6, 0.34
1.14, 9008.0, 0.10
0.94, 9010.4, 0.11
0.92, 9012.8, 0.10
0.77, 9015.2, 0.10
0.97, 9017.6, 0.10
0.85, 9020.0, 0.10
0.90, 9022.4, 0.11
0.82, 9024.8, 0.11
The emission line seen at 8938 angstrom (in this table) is H-alpha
